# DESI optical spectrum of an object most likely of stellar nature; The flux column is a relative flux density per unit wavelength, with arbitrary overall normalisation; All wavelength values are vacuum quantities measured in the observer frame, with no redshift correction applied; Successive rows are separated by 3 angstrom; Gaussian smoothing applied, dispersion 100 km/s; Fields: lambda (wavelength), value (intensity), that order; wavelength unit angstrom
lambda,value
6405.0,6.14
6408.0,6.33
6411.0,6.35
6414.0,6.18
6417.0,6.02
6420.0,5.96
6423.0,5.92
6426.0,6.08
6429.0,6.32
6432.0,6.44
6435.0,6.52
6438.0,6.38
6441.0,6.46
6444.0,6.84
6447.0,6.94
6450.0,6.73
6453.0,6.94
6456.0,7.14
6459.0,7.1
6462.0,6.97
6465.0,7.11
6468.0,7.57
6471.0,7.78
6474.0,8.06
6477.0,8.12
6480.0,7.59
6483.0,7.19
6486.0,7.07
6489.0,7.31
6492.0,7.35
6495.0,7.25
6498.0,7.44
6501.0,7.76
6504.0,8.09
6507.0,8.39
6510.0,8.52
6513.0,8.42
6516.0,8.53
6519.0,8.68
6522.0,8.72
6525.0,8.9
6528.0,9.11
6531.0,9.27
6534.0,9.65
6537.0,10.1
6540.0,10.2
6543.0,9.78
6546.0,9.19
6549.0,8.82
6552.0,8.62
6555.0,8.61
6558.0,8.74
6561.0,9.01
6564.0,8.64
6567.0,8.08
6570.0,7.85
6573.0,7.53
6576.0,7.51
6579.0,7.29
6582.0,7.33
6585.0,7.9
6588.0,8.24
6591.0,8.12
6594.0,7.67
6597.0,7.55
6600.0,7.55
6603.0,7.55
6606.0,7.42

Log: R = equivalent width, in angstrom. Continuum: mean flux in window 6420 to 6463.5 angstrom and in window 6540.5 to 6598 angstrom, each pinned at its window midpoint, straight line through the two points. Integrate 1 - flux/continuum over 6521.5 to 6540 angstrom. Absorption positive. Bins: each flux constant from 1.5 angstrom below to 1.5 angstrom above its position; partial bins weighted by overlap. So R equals -3.9 angstrom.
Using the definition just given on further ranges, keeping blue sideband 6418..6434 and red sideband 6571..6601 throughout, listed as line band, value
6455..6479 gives -3.47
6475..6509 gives -4.19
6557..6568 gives -1.75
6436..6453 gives -0.97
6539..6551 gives -3.54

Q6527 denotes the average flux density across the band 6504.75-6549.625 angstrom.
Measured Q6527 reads 9.07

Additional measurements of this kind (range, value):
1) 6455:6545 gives 8.18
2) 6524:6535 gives 9.23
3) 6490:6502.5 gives 7.44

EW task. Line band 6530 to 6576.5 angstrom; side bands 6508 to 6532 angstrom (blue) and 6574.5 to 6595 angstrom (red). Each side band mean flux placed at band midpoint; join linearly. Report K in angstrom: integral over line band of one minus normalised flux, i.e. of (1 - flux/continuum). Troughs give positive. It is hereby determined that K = -3.61 angstrom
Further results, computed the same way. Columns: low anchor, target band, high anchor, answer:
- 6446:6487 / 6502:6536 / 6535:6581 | -2.80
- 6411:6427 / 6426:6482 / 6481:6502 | -2.91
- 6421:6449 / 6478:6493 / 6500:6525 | 0.78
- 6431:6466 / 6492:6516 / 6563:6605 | -2.61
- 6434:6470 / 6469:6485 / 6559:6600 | -1.40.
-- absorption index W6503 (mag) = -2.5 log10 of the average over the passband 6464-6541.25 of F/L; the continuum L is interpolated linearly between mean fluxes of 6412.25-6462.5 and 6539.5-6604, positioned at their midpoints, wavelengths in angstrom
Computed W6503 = -0.12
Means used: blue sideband 6.52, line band 8.24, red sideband 8.24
